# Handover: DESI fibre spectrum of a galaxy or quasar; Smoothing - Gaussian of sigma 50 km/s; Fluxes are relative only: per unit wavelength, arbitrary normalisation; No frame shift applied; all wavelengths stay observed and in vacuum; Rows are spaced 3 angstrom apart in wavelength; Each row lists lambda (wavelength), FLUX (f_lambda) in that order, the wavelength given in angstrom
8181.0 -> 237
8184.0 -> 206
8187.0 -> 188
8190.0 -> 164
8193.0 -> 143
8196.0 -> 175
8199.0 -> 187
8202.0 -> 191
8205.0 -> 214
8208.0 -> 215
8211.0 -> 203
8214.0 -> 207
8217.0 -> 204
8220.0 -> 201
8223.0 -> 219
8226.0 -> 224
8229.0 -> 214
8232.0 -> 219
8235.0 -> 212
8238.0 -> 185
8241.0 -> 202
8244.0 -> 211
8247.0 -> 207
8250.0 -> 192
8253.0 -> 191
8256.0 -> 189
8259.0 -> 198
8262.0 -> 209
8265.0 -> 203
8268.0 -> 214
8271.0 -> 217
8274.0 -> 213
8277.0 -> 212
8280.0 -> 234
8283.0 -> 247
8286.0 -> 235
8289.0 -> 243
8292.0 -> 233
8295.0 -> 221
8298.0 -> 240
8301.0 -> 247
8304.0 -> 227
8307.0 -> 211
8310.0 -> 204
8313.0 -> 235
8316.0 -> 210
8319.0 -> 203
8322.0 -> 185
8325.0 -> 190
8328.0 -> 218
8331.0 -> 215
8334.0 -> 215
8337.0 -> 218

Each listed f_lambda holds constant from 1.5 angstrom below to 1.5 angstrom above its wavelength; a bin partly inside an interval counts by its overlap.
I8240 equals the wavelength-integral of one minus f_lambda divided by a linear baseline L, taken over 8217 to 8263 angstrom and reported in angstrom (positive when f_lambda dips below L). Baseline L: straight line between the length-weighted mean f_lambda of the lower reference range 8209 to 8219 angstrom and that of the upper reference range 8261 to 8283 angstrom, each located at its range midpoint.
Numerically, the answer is 1.19 angstrom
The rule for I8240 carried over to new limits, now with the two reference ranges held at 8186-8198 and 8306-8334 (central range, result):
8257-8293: -4.98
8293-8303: -1.70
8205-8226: -4.18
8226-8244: -2.70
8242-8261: -1.23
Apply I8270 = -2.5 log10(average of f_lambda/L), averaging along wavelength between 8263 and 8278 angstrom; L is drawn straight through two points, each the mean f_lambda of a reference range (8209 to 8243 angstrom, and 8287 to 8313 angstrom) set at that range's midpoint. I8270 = 0.04 mag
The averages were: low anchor 208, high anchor 229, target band 212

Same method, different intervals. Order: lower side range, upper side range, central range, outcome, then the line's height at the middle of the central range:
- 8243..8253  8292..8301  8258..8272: 0.022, 213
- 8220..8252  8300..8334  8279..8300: -0.123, 211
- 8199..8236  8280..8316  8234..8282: 0.072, 220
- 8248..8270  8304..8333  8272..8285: -0.119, 203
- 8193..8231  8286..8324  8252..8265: 0.076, 212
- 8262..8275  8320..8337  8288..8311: -0.099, 208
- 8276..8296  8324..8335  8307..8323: 0.048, 218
